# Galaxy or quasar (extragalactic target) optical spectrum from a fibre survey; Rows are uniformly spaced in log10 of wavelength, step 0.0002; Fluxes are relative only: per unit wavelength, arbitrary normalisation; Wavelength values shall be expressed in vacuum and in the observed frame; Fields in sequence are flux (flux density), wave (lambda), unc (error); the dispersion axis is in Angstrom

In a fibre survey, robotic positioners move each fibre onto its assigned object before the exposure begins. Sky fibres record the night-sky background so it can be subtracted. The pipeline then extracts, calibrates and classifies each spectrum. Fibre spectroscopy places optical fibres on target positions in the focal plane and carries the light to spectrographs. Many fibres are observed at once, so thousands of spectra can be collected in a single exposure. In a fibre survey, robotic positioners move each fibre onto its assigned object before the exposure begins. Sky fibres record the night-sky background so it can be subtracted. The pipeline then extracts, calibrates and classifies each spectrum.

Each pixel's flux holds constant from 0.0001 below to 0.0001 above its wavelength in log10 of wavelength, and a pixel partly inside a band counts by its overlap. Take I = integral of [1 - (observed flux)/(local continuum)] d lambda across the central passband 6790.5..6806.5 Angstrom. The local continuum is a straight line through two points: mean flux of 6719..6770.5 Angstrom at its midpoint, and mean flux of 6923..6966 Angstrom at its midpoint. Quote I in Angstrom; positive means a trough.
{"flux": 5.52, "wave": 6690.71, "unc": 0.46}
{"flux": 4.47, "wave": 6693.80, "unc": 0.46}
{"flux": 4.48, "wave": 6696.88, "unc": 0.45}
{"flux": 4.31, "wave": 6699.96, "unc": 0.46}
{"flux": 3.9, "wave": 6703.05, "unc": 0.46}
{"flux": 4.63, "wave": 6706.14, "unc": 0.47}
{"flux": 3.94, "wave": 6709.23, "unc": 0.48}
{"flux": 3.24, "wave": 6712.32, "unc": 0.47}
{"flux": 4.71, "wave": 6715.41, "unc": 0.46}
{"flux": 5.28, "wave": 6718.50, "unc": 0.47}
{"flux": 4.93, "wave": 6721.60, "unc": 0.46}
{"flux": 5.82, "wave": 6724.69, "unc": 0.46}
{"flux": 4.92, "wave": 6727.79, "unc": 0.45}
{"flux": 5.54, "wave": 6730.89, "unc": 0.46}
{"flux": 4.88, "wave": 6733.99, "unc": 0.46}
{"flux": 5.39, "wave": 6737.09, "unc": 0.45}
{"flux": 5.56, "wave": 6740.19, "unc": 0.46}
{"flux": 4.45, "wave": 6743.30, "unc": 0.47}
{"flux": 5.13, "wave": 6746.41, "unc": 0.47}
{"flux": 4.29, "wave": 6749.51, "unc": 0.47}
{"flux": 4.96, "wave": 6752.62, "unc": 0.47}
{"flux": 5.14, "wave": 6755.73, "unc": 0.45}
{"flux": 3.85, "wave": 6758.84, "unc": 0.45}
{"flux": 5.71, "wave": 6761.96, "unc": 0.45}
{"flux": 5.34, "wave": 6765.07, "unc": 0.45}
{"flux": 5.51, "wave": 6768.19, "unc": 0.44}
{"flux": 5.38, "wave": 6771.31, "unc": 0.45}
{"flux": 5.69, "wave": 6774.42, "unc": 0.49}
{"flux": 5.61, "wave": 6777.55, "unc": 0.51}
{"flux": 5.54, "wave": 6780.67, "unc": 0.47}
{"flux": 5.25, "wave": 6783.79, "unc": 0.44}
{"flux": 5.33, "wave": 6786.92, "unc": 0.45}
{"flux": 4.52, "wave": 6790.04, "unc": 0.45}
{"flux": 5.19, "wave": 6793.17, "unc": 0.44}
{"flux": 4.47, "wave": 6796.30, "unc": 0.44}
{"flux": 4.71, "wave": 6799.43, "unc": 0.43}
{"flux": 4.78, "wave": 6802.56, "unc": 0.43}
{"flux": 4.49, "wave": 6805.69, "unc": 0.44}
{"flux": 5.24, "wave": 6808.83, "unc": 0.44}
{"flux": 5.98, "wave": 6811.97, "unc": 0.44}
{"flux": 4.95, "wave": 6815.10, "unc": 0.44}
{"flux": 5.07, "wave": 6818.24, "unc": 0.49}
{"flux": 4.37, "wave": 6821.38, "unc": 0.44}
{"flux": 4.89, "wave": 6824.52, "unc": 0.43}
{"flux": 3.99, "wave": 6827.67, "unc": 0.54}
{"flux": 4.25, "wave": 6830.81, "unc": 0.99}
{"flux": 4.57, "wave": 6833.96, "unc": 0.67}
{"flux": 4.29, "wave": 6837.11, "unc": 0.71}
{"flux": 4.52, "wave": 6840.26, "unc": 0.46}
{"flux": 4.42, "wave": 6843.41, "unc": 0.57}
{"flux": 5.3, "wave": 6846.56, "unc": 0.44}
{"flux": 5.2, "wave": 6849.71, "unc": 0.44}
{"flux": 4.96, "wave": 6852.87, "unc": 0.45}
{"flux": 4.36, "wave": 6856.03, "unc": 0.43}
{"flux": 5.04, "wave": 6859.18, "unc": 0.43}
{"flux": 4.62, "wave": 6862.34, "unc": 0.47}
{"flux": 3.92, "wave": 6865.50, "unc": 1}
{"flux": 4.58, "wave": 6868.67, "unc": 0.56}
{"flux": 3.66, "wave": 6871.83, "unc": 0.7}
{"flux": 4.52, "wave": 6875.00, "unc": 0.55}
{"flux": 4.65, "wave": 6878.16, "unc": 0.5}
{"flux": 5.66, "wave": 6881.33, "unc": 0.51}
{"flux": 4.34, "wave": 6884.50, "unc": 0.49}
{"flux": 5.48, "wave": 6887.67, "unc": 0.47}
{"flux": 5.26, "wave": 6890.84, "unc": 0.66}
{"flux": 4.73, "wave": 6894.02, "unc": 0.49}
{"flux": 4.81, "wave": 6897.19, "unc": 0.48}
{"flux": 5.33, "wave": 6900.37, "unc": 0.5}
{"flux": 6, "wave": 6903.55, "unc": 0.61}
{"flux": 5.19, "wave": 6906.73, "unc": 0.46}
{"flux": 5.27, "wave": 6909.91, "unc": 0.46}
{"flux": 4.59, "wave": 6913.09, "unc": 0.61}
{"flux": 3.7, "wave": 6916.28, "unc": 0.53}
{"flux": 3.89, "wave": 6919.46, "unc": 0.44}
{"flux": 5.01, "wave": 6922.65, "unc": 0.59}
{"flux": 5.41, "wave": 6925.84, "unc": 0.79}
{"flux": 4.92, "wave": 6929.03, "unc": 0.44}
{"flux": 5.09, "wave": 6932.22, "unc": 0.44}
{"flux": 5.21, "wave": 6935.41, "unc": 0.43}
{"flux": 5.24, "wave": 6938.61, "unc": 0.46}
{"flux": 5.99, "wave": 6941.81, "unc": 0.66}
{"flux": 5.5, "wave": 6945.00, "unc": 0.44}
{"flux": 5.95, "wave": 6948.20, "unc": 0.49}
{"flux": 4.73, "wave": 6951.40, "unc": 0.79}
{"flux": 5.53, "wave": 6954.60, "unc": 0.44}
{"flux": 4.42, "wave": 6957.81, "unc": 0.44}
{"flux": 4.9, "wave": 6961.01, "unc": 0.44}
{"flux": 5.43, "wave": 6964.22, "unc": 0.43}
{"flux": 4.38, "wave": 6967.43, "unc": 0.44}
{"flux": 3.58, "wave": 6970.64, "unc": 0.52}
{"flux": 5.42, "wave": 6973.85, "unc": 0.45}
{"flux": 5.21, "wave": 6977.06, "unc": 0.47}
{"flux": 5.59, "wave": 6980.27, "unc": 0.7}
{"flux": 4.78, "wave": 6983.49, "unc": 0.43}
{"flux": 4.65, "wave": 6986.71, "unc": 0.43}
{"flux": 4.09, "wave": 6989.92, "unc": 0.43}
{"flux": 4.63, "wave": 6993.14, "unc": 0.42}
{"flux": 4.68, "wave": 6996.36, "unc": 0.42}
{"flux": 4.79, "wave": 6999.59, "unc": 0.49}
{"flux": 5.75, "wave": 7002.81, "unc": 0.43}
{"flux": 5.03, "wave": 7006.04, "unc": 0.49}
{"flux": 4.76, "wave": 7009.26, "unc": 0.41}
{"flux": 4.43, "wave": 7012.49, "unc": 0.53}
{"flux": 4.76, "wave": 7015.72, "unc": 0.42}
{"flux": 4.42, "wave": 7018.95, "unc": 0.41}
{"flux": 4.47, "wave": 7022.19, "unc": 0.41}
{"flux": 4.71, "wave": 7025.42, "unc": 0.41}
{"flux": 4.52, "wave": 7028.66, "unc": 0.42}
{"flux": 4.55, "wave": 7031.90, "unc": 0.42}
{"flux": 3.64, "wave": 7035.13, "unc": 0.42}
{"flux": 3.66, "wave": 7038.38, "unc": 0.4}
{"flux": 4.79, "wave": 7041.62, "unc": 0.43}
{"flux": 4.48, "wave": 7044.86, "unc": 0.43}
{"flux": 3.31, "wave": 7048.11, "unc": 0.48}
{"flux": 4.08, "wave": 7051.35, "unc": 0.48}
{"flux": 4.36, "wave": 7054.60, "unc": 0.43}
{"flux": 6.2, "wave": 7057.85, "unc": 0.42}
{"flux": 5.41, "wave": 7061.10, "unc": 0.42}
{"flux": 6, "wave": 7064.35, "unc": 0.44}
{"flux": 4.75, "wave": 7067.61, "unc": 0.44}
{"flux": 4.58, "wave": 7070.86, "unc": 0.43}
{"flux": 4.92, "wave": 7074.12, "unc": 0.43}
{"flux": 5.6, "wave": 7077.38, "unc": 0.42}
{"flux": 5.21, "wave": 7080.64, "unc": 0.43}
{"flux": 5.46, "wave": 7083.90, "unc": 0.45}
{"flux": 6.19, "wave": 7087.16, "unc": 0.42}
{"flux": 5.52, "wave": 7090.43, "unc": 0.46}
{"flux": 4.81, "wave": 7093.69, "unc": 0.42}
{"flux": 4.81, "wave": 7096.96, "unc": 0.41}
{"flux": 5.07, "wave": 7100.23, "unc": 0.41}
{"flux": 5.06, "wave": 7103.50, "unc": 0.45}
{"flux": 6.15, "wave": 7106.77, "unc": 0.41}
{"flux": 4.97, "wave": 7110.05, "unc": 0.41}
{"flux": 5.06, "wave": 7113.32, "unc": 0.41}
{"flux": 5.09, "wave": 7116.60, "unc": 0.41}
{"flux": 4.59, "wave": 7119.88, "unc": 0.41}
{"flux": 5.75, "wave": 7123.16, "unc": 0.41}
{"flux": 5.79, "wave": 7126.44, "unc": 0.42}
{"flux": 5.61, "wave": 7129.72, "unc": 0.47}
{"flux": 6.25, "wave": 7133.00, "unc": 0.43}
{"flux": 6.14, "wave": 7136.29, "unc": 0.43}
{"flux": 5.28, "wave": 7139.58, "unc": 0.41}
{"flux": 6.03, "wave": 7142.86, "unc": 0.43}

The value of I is 1.3 Angstrom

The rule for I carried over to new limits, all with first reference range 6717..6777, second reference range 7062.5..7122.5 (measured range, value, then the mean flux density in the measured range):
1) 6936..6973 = 0.9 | 5.07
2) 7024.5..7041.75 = 3.2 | 4.25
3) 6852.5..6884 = 3.7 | 4.57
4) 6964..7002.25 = 3.1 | 4.77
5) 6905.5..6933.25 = 2.2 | 4.77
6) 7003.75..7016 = 1.0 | 4.8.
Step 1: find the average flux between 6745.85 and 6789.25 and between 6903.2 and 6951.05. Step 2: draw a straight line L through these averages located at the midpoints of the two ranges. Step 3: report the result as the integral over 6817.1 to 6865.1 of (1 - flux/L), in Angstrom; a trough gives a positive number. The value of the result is 4.8 Angstrom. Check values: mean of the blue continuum 5.19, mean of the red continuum 5.1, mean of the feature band 4.64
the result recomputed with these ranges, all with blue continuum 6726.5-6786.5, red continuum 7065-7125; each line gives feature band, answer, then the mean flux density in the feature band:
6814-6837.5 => 2.84 Angstrom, 4.55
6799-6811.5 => 0.63 Angstrom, 4.92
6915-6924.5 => 1.72 Angstrom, 4.25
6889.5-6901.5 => 0.40 Angstrom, 5.02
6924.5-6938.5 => 0.08 Angstrom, 5.16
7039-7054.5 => 3.14 Angstrom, 4.15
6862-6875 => 2.48 Angstrom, 4.19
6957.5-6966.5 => 0.43 Angstrom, 4.95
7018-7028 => 1.28 Angstrom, 4.54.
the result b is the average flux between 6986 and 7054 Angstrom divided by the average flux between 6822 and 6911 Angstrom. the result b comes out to 0.9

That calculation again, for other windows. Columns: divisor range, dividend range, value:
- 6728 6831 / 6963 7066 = 0.94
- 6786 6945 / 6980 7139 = 1.03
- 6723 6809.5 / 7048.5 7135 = 1.03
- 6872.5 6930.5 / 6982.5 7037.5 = 0.94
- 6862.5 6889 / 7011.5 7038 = 0.96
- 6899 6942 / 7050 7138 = 1.06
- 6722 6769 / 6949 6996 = 0.95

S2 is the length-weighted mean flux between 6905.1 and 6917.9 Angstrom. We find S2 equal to 4.69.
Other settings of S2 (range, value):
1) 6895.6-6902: 5.08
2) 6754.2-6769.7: 5.11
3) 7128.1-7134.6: 5.93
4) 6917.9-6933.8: 4.87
